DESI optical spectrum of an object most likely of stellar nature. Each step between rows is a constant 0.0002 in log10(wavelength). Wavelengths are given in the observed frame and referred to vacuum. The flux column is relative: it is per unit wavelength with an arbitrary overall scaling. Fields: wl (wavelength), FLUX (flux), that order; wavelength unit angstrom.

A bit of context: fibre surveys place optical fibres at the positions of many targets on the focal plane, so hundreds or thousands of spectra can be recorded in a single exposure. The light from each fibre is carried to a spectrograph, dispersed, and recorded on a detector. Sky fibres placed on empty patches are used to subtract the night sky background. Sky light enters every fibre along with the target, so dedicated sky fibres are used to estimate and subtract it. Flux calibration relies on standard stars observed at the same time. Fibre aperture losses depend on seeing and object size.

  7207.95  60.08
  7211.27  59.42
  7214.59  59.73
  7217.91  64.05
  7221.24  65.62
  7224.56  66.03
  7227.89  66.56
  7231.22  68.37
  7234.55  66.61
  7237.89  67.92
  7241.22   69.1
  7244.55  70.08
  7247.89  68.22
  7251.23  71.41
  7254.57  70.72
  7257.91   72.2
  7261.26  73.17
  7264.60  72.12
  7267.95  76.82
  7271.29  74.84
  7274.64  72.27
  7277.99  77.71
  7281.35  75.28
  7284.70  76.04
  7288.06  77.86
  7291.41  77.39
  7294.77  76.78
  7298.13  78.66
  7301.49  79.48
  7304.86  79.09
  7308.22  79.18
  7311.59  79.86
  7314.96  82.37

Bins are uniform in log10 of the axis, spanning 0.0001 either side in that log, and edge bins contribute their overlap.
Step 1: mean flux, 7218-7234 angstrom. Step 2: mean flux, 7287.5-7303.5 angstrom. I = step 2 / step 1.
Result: 1.18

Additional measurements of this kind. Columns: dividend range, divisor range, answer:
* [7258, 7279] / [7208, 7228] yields 1.18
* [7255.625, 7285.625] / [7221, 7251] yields 1.10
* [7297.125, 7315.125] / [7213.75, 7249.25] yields 1.19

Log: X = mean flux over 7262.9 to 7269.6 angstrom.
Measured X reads 74.5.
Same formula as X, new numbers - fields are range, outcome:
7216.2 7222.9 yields 64.8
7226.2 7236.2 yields 67.2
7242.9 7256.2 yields 70.1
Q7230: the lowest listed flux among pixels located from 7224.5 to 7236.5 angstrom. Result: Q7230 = 66.03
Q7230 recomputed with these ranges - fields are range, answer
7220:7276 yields 65.62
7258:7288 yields 72.12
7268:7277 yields 72.27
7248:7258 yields 70.72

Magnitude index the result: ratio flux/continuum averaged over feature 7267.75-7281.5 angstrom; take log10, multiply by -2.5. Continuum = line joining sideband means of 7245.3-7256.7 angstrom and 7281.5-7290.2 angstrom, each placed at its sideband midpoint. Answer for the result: -0.01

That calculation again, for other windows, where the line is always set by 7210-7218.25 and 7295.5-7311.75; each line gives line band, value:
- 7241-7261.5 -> -0.04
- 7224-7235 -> -0.05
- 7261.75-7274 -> -0.04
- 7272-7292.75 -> -0.02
